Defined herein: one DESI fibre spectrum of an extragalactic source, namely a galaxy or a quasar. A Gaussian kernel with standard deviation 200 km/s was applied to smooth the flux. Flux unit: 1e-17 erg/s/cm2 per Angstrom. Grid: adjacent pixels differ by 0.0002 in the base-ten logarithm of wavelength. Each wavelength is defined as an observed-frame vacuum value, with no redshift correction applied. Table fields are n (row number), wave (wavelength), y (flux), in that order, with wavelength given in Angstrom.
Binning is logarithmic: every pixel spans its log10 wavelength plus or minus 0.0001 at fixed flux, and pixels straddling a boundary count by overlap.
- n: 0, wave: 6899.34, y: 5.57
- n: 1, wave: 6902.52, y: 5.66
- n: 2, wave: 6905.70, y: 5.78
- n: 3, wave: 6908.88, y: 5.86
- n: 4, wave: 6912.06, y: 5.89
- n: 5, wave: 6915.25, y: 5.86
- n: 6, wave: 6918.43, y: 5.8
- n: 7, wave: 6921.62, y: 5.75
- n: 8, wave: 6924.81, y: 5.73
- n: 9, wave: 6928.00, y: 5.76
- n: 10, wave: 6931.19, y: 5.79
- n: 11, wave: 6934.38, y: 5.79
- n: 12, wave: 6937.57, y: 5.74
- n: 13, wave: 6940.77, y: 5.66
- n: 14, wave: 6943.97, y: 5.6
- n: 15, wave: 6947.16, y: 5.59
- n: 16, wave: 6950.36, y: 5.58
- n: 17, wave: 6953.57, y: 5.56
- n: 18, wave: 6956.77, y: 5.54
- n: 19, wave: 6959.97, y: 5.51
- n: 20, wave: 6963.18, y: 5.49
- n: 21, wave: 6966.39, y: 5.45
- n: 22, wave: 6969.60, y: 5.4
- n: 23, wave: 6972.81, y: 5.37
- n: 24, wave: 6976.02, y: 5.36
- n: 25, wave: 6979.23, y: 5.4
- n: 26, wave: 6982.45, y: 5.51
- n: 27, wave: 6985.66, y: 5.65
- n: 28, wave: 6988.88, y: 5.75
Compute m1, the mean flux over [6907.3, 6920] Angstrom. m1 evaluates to 5.85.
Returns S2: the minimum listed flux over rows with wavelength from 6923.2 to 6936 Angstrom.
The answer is 5.73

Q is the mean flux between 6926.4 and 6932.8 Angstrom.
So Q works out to 5.78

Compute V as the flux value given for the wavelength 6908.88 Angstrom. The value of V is 5.86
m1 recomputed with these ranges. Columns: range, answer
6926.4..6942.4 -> 5.75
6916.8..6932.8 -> 5.77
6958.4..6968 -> 5.48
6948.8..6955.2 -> 5.56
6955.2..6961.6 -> 5.53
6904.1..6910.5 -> 5.82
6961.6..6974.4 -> 5.43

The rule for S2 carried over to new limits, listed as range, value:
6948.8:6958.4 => 5.54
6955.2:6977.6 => 5.36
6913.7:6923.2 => 5.75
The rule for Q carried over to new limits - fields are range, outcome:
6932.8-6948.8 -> 5.68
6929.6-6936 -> 5.8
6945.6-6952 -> 5.58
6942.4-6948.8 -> 5.6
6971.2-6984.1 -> 5.41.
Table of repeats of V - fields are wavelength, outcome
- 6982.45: 5.51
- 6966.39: 5.45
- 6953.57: 5.56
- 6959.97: 5.51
